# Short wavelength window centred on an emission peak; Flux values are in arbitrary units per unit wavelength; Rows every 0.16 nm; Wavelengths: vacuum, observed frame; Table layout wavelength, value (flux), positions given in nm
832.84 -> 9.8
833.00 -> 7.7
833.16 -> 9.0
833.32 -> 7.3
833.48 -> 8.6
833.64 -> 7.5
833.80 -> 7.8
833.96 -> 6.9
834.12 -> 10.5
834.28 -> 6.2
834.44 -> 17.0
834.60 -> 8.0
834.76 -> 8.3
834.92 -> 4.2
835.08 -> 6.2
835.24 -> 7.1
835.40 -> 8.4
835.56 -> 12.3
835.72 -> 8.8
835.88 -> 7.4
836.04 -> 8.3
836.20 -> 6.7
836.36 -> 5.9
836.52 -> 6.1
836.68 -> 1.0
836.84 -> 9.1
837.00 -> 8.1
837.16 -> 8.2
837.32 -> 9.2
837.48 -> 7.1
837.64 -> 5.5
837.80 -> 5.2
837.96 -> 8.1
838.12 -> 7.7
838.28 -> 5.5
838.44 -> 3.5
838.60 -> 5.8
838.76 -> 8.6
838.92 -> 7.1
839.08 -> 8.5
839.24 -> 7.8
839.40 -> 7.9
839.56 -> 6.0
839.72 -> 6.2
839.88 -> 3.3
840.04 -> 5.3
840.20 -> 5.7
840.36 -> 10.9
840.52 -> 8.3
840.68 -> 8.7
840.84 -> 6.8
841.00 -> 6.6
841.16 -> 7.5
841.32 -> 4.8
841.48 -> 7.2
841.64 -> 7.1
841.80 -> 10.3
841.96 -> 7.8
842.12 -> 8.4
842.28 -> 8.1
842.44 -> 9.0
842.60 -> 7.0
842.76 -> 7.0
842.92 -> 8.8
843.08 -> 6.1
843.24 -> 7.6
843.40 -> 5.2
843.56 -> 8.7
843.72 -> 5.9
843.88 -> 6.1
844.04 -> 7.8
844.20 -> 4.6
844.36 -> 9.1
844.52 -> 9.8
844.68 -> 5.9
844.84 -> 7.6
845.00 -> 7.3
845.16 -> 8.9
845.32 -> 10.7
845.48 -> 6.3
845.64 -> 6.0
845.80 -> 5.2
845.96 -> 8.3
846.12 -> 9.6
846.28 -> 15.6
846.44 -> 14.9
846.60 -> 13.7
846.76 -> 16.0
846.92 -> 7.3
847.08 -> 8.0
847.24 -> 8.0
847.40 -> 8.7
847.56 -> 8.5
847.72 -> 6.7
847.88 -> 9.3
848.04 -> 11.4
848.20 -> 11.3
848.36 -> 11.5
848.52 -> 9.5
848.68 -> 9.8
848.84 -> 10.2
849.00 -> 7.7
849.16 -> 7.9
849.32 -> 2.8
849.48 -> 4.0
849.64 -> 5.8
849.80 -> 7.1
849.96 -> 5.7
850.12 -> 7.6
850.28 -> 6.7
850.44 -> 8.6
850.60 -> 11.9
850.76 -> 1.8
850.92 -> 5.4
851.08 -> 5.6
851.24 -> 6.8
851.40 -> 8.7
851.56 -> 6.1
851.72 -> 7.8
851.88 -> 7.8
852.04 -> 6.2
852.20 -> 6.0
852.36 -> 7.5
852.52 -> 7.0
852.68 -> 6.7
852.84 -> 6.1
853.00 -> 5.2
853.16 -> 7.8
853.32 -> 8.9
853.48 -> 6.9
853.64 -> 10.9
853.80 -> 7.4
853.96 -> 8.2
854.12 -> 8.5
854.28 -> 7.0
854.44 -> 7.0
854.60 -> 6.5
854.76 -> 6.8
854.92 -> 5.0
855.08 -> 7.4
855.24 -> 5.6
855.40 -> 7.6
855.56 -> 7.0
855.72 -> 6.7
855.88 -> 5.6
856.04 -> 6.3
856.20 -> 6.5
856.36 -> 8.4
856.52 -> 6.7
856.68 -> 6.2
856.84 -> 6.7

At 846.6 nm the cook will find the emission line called [S II]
